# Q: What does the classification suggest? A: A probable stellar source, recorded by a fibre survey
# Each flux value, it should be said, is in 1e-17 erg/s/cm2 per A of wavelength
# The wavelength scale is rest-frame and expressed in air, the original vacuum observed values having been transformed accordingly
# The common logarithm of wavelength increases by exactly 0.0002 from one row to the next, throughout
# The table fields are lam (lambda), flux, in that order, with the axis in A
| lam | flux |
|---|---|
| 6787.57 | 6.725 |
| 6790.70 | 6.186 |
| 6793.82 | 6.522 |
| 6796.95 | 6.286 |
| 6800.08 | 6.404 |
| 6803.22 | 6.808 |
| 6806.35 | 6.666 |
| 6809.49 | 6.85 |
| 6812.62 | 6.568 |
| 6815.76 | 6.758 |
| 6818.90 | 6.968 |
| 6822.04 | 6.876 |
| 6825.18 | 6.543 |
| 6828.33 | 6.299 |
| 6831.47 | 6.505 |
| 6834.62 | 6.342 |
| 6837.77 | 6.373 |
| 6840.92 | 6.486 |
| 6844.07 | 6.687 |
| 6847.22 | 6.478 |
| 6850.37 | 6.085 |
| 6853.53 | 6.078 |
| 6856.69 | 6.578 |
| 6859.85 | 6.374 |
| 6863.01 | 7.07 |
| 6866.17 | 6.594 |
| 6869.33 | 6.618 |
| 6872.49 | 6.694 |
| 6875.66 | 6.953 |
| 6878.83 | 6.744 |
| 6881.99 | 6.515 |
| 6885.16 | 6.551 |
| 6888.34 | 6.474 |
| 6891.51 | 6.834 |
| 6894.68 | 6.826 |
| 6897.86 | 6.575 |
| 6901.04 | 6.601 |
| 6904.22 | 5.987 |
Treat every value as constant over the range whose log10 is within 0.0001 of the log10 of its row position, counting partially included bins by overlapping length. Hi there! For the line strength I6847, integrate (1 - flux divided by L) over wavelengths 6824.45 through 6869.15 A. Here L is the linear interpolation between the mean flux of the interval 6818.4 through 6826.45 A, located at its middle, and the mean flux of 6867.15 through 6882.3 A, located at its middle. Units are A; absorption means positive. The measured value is 1.9 A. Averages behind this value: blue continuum 6.78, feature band 6.47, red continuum 6.72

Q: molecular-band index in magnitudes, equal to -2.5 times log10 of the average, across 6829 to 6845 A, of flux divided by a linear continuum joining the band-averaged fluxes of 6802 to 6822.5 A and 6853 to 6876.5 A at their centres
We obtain 0.04 mag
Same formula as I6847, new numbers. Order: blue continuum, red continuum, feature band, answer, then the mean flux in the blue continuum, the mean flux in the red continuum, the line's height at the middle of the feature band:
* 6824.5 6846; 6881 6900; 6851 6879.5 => -0.3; 6.46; 6.63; 6.55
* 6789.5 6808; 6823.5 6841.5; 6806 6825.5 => -0.9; 6.49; 6.42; 6.45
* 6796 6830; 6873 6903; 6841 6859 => 0.7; 6.64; 6.67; 6.65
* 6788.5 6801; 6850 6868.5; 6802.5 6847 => -1.3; 6.37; 6.49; 6.43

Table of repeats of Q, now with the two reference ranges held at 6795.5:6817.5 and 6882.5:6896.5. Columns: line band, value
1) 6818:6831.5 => -0.001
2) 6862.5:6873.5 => -0.012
